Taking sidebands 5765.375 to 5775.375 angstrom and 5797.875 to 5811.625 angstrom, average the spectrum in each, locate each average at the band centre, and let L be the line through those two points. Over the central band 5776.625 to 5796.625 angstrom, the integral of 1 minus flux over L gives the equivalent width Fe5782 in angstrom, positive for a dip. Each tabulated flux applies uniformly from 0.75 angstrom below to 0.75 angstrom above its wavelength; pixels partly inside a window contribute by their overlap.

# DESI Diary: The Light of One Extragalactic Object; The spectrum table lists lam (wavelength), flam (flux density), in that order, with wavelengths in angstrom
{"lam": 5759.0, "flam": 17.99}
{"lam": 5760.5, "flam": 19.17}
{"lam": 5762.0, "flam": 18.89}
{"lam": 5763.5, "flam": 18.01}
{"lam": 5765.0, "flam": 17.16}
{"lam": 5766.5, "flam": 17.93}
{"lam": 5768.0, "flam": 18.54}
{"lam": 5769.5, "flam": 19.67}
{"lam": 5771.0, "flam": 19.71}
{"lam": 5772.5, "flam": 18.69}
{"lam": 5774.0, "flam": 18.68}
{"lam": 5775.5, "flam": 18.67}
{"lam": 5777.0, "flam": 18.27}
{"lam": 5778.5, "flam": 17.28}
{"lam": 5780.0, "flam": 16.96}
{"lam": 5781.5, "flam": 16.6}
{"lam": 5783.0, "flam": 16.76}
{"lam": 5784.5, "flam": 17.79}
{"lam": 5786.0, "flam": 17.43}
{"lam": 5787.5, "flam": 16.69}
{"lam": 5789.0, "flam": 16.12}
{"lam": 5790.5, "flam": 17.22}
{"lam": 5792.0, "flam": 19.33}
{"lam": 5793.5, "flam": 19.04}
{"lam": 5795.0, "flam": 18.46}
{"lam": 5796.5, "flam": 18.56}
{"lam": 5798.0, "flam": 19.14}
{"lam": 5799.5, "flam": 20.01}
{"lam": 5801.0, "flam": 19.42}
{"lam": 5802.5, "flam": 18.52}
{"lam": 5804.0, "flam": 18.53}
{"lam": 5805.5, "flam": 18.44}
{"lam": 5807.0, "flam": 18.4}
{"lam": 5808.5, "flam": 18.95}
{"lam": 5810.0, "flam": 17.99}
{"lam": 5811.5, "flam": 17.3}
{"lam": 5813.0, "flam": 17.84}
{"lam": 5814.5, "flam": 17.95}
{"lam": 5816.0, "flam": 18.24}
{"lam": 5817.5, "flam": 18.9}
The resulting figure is 1.27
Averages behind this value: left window 18.8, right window 18.7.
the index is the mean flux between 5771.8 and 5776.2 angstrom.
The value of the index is 18.7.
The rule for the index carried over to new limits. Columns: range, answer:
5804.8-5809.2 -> 18.6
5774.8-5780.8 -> 17.8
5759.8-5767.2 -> 18.2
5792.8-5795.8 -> 18.7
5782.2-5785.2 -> 17.3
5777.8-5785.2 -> 17.1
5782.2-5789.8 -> 17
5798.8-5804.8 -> 19.1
